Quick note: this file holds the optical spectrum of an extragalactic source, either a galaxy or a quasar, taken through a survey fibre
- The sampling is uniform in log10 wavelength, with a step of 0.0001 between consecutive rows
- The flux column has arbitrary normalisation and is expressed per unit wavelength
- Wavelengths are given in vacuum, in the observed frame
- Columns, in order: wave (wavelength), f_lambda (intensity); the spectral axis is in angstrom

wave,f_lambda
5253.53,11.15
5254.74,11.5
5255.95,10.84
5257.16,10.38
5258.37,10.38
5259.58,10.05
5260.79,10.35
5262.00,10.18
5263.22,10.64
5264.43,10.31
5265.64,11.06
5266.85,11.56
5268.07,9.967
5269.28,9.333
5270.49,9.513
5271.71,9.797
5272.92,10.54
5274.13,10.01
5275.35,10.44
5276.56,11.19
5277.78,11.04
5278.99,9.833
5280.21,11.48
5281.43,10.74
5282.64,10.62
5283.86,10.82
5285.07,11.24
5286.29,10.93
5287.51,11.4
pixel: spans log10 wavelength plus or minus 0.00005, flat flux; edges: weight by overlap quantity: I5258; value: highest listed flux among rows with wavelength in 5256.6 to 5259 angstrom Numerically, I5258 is 10.38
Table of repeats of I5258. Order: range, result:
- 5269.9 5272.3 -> 9.797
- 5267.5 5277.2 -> 11.19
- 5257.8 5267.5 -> 11.56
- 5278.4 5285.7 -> 11.48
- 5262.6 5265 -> 10.64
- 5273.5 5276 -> 10.44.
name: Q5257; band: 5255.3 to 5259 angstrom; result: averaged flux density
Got 10.5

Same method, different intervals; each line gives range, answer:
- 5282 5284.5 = 10.8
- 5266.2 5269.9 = 10.3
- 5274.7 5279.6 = 10.6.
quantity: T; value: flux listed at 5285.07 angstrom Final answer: 11.24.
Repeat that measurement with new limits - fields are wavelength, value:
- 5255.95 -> 10.84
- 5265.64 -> 11.06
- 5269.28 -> 9.333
